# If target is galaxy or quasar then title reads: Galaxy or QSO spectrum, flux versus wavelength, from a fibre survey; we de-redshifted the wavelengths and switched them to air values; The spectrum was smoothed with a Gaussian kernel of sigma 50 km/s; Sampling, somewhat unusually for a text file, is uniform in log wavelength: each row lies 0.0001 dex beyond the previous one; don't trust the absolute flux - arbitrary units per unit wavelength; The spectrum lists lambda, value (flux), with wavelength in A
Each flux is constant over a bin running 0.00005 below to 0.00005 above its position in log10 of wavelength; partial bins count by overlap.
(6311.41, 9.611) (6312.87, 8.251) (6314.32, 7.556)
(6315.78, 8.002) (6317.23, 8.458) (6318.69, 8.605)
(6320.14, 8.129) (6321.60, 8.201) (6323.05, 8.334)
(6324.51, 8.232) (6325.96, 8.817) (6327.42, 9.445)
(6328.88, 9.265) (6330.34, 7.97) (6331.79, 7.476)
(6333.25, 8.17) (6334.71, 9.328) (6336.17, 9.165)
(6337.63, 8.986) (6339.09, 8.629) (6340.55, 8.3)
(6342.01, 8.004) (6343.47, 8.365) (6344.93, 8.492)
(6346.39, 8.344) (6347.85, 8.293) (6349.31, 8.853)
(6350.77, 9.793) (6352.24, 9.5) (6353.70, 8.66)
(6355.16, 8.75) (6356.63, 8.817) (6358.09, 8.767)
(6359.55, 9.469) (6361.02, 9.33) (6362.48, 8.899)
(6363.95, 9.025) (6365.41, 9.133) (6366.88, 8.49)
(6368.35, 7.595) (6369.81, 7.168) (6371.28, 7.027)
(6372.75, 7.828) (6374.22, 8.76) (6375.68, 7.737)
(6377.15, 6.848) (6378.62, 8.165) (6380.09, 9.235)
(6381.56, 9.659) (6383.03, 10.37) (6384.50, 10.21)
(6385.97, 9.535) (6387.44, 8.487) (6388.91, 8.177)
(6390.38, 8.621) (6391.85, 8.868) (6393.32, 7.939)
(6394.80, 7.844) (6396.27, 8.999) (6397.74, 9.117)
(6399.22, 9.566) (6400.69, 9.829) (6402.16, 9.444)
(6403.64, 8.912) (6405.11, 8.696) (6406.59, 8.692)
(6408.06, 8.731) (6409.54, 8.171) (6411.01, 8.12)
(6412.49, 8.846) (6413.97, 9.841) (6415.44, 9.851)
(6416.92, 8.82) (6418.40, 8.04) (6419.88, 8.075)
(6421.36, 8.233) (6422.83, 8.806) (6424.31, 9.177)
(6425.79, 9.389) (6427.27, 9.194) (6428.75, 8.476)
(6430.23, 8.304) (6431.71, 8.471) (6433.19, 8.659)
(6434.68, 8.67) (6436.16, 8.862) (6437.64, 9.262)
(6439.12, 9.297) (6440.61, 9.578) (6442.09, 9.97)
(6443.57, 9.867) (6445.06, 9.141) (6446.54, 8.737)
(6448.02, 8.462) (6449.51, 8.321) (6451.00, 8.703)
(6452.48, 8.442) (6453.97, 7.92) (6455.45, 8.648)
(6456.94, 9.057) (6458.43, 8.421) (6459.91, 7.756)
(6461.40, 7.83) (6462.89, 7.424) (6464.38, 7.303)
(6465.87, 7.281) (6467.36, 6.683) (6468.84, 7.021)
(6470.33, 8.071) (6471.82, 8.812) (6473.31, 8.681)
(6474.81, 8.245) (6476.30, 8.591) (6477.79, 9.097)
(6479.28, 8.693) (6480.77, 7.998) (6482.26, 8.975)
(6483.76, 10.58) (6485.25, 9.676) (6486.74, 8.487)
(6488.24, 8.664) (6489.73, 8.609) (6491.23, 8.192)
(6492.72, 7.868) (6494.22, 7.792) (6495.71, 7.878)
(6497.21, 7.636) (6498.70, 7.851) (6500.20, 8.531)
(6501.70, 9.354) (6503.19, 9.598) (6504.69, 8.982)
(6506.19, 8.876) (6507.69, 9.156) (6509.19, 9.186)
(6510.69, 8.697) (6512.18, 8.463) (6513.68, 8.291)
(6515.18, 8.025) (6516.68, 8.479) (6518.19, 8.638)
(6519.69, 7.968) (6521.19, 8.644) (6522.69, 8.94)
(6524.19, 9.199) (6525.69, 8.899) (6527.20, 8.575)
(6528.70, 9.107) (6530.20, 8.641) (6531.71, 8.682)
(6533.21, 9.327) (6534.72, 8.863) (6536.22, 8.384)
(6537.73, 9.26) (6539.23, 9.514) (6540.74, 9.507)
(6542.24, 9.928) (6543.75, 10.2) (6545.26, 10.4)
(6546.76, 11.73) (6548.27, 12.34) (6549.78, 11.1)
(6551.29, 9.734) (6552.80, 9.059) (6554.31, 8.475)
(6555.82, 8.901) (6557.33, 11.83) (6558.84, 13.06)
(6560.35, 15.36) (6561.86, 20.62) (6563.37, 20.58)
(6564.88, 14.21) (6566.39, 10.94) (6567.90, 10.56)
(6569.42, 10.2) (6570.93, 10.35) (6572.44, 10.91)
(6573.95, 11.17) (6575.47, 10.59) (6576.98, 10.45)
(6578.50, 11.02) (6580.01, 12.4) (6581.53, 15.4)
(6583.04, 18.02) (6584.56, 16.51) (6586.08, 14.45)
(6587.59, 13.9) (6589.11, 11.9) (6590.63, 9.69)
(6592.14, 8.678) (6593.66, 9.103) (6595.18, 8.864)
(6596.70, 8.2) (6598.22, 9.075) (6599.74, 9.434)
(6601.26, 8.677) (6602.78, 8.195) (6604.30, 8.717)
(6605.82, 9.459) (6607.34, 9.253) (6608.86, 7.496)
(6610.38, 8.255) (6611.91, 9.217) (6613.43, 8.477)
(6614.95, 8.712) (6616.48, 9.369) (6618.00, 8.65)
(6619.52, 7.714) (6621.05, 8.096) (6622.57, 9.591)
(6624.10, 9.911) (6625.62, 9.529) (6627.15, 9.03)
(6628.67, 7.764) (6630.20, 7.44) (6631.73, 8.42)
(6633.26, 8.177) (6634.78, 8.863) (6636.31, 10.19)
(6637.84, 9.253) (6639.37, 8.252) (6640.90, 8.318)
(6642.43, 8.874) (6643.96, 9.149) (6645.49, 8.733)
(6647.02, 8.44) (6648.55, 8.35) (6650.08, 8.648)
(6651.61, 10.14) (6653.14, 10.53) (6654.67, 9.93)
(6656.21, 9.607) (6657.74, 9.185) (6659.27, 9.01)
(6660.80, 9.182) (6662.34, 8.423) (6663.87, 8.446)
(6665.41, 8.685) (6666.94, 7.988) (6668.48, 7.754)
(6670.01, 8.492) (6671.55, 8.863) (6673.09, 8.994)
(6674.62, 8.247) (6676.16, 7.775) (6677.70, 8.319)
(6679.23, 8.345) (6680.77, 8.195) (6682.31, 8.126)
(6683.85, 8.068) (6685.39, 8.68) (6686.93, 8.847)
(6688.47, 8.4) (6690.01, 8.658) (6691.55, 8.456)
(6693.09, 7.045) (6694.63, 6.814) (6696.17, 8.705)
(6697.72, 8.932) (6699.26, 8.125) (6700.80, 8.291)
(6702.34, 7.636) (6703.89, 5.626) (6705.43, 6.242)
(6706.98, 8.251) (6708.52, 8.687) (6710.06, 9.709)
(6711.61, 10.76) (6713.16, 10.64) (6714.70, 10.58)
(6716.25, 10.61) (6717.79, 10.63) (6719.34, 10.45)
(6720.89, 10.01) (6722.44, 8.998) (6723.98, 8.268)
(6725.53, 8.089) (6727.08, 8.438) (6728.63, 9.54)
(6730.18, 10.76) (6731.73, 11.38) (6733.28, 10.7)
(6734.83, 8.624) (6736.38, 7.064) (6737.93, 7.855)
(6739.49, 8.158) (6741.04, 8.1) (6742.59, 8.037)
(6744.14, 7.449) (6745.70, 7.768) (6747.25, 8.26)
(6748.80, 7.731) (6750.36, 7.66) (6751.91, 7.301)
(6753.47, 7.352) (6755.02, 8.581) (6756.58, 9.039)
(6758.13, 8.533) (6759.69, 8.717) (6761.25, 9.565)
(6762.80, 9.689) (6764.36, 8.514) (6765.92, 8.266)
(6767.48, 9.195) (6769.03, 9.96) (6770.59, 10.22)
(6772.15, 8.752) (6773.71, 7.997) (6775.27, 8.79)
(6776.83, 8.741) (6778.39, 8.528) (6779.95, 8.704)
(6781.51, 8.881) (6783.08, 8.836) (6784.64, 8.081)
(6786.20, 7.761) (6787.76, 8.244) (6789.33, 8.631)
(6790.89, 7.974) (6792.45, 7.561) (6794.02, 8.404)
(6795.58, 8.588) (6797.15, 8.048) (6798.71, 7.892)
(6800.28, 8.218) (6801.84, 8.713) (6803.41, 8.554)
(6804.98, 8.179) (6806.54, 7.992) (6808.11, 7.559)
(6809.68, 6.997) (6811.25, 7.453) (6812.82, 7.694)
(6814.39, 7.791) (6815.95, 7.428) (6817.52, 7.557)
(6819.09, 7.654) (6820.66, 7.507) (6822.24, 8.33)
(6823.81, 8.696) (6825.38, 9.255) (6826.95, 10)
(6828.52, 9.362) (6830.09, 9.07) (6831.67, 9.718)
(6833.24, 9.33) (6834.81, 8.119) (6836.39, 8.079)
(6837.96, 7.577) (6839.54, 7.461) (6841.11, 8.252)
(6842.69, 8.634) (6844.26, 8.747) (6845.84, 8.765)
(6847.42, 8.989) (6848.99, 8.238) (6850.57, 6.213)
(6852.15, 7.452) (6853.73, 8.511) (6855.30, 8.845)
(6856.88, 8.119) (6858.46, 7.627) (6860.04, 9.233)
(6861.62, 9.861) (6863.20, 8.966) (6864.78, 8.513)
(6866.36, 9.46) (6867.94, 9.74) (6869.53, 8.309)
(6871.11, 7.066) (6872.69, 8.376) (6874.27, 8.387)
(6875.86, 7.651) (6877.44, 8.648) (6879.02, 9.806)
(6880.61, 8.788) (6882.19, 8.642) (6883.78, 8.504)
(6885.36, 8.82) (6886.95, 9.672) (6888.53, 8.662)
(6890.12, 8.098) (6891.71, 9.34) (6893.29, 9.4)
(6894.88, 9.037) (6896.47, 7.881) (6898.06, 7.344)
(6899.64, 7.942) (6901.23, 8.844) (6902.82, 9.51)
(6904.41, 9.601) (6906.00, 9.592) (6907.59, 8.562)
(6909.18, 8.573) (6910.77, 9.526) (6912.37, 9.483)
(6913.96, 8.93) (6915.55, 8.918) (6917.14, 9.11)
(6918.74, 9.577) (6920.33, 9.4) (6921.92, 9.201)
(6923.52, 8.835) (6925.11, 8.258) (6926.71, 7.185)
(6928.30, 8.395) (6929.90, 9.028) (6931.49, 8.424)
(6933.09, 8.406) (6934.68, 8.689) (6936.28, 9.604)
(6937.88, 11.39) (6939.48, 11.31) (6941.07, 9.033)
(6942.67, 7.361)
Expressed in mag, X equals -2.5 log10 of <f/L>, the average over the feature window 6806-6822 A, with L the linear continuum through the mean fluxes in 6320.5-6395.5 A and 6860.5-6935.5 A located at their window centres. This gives 0.157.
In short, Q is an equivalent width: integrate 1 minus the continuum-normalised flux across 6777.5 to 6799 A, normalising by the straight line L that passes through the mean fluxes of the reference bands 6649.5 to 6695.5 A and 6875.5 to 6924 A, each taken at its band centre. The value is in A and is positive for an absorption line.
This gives 1.1 A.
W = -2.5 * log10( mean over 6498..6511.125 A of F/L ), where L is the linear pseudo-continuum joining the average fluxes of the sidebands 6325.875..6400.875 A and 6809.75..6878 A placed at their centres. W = -0.04 mag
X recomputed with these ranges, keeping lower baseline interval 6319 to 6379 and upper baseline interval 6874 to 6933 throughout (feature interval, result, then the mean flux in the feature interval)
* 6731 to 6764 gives 0.033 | 8.45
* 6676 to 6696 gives 0.067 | 8.16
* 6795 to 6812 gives 0.095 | 8.01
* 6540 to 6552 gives -0.228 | 10.6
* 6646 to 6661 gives -0.077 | 9.3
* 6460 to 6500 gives 0.045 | 8.22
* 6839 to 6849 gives 0.035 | 8.49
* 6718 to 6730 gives -0.068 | 9.26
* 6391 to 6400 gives -0.025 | 8.73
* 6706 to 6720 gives -0.149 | 9.98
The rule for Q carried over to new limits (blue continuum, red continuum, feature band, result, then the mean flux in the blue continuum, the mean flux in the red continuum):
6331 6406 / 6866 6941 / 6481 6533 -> 0.4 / 8.7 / 8.89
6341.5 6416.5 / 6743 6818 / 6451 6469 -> 1.6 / 8.75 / 8.3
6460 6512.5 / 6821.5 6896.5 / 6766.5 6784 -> -0.7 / 8.41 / 8.64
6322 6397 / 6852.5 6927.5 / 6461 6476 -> 1.6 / 8.63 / 8.77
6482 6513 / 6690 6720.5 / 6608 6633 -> 0.4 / 8.71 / 8.76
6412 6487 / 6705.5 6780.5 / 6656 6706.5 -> 3.6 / 8.64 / 8.93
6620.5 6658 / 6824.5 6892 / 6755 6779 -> -0.5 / 8.98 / 8.62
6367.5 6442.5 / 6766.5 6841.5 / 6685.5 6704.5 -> 1.1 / 8.74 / 8.38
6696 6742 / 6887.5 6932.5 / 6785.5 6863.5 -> 5.4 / 8.99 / 8.81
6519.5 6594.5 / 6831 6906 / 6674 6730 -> 7.2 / 11.2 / 8.58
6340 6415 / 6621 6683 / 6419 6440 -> -0.1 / 8.72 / 8.77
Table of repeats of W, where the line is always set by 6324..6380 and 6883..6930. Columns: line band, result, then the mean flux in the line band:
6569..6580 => -0.24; 10.8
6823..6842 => 0.01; 8.74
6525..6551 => -0.12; 9.68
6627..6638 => 0.01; 8.59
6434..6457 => -0.04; 8.93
